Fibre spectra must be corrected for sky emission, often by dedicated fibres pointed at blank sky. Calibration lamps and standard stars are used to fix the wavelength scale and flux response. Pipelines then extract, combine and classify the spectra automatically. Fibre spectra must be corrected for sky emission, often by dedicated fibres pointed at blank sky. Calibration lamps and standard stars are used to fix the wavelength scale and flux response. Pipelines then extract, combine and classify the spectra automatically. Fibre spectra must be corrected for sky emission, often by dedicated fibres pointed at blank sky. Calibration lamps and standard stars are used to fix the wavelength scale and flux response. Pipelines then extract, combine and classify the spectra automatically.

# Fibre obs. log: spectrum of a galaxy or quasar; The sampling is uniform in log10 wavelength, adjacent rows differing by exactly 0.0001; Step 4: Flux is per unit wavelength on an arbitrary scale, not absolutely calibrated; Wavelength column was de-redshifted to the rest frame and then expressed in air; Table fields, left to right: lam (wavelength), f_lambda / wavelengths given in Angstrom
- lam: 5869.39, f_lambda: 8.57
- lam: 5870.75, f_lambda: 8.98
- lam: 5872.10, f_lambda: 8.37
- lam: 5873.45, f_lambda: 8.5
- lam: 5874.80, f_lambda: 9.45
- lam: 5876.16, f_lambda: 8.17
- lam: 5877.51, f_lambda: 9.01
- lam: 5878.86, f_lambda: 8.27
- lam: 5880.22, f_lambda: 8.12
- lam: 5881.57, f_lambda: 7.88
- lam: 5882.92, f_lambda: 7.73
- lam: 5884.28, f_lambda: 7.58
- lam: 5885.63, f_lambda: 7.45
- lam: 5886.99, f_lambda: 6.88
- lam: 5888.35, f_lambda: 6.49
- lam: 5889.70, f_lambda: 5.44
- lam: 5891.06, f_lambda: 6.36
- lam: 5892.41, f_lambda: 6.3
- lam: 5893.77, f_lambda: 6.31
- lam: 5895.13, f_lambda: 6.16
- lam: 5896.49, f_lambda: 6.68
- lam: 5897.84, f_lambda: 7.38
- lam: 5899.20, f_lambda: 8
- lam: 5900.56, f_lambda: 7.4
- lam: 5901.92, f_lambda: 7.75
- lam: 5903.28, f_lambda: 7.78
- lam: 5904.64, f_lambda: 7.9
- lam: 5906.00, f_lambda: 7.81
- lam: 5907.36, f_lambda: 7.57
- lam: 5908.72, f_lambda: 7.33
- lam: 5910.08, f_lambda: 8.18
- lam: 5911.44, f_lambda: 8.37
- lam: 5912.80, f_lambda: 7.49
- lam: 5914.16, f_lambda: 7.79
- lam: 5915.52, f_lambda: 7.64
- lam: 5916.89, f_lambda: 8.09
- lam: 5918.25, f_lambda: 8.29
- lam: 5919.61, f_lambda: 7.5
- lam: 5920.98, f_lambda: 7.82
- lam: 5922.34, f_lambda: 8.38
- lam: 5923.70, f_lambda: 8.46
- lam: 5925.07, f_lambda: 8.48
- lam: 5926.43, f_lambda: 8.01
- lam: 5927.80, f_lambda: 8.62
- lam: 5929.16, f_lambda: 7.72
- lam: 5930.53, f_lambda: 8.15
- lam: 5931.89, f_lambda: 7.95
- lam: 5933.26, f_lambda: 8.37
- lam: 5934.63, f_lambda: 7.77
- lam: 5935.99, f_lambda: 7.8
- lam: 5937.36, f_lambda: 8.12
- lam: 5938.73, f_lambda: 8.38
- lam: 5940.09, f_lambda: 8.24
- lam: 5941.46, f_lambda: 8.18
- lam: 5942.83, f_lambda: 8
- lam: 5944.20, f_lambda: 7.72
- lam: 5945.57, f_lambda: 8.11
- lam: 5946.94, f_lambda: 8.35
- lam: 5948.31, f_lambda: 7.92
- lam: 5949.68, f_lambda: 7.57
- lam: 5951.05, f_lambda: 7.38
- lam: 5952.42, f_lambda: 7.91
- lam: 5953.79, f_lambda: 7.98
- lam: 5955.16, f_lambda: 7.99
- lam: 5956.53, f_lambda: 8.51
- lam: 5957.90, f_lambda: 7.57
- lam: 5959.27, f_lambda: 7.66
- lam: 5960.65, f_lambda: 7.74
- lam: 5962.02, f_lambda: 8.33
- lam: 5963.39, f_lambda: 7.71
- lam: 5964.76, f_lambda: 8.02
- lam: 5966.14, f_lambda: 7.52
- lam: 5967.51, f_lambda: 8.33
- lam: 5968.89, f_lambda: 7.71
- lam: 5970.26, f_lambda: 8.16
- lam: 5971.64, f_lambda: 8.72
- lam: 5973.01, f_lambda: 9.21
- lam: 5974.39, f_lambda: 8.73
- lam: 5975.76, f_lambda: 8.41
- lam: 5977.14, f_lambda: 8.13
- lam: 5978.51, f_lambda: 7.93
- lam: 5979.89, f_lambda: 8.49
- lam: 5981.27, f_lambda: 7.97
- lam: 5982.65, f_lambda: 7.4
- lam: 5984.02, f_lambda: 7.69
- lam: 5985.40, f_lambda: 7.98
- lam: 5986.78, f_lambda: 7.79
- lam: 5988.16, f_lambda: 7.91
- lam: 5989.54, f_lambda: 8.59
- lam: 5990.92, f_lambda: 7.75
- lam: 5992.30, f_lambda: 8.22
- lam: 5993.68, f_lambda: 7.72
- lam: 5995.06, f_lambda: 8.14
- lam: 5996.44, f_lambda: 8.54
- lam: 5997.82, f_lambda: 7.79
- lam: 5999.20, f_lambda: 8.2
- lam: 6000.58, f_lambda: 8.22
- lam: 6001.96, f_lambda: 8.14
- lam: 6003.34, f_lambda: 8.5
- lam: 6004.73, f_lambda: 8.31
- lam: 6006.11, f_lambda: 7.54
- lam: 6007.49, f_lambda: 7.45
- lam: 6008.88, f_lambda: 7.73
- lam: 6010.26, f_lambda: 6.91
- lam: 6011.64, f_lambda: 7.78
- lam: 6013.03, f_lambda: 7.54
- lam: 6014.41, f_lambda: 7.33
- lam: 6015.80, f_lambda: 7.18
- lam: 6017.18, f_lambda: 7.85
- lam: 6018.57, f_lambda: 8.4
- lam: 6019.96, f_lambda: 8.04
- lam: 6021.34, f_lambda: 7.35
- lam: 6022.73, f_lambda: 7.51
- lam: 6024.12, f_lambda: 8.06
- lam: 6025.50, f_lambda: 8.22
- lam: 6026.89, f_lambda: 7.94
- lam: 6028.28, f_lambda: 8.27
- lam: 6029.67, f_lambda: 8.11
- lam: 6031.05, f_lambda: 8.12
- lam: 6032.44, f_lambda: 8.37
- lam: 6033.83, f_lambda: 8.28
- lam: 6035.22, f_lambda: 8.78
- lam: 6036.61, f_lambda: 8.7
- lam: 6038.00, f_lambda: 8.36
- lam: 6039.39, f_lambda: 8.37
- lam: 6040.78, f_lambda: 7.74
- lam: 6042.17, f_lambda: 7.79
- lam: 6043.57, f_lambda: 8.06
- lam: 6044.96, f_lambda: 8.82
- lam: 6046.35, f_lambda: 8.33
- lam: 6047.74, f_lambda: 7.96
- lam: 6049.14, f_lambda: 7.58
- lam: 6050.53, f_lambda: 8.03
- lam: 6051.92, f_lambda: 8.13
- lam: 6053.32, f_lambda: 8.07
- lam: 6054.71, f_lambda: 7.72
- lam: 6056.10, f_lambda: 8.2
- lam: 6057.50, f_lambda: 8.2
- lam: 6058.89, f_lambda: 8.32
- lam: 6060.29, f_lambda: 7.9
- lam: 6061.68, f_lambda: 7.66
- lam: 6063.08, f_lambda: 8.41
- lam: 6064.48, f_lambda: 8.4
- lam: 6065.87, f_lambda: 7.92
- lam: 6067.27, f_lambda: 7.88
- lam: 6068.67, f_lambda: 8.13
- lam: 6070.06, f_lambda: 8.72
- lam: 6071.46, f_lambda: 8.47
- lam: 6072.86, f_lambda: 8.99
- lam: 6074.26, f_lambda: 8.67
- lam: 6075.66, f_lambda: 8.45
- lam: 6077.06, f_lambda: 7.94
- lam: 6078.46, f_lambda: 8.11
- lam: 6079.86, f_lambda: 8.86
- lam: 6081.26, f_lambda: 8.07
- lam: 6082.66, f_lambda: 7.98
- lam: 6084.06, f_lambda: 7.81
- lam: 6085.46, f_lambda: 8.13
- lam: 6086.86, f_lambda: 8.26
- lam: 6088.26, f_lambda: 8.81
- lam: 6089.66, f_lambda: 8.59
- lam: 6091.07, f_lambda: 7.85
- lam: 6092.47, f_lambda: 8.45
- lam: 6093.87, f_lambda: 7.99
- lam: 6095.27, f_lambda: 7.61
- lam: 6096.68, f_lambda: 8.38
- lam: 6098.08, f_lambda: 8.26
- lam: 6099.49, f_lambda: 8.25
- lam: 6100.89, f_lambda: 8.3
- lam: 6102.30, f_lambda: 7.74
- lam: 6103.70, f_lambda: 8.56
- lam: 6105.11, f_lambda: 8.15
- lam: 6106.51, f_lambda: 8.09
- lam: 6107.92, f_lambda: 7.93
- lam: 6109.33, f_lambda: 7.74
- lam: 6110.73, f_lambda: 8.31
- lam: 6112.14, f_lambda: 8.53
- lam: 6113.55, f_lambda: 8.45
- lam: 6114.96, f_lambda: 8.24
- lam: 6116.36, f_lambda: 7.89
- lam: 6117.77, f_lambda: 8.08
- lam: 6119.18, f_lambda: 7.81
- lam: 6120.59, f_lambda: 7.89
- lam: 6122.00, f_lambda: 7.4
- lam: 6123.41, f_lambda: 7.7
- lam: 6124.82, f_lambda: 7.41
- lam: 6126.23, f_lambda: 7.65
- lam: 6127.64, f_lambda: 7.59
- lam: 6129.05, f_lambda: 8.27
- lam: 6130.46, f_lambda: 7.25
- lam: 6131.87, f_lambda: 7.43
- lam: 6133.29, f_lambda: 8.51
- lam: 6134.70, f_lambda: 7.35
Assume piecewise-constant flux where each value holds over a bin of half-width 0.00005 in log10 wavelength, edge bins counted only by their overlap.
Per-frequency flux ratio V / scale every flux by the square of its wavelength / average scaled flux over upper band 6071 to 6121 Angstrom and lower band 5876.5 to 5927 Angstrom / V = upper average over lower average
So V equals 1.2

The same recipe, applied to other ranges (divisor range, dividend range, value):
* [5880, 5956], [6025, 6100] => 1.12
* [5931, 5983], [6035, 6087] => 1.05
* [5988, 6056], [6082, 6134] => 1.03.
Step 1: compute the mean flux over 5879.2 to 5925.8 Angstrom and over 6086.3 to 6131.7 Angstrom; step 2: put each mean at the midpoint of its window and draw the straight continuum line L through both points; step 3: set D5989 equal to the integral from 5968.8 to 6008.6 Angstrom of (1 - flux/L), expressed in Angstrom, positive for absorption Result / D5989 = -2.0 Angstrom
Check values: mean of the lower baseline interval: 7.5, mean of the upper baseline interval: 8.04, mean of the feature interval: 8.12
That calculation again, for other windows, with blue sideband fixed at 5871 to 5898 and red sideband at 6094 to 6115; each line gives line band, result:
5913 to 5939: -1.6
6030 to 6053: -0.7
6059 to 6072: -0.2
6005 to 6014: 0.4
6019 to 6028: 0.0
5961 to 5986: -1.3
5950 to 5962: -0.3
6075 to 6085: -0.1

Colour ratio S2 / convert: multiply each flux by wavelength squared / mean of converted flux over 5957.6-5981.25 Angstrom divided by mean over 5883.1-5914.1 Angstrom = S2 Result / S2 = 1.2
